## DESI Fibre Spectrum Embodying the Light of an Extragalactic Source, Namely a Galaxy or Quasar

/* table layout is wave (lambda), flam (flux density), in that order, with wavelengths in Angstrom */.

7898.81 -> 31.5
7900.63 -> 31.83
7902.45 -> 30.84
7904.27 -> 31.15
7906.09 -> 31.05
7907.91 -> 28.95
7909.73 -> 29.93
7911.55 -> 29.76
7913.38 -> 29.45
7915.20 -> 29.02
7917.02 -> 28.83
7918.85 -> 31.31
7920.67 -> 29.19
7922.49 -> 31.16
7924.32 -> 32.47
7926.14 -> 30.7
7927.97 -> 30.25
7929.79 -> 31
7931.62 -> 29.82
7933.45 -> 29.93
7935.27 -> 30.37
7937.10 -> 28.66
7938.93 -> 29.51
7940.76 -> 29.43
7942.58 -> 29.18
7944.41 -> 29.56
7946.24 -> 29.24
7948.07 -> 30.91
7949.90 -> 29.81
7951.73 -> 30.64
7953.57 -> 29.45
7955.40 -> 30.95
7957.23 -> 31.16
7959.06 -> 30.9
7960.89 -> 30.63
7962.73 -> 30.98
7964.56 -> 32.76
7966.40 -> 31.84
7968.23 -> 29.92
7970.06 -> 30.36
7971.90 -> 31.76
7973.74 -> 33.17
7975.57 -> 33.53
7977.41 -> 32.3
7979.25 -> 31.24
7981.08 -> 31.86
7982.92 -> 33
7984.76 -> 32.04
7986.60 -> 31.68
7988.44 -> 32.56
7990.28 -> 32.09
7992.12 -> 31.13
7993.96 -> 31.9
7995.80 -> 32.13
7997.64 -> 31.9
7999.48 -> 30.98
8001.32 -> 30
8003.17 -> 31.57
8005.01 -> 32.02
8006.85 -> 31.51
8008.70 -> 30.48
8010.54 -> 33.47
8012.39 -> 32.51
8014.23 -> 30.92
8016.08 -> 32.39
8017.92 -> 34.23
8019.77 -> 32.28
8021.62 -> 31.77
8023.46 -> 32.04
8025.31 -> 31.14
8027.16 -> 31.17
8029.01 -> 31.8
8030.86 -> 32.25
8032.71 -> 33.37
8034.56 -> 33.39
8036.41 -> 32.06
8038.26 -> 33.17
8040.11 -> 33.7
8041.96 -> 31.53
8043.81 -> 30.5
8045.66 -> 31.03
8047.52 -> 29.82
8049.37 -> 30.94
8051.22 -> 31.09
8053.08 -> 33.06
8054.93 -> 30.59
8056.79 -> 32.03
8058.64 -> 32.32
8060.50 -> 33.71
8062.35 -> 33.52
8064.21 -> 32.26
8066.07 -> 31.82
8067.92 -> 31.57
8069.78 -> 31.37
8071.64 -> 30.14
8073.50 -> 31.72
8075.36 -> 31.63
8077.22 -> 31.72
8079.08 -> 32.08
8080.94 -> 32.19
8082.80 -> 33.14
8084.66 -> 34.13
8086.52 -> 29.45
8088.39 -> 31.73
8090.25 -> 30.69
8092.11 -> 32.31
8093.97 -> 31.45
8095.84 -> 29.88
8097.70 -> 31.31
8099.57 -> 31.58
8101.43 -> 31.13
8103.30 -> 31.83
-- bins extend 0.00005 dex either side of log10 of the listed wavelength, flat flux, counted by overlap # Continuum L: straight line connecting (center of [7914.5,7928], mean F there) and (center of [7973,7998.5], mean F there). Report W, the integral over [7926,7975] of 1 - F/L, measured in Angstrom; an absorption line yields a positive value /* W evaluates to 1.1 Angstrom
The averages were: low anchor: 30.4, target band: 30.5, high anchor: 32.2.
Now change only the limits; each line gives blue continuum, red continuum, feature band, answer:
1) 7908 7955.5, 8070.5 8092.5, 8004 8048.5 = -1.35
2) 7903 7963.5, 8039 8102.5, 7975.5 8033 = -1.84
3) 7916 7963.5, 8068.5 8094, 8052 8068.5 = -0.44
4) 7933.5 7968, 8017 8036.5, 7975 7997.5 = -0.60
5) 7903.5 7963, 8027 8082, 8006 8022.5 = -0.44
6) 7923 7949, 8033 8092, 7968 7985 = -0.73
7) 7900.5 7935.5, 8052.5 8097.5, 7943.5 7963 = 0.19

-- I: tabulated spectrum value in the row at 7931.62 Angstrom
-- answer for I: 29.82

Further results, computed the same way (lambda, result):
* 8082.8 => 33.14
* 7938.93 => 29.51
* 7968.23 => 29.92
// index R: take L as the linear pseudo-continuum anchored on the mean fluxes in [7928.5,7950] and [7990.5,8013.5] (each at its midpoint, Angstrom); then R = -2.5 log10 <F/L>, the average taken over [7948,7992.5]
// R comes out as -0.03 mag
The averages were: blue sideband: 29.8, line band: 31.5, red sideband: 31.6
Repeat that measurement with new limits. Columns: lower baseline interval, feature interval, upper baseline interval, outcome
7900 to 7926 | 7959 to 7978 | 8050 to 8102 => -0.03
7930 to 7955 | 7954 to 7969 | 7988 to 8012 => -0.02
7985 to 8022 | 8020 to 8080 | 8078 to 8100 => 0.00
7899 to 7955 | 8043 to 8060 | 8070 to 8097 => 0.00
